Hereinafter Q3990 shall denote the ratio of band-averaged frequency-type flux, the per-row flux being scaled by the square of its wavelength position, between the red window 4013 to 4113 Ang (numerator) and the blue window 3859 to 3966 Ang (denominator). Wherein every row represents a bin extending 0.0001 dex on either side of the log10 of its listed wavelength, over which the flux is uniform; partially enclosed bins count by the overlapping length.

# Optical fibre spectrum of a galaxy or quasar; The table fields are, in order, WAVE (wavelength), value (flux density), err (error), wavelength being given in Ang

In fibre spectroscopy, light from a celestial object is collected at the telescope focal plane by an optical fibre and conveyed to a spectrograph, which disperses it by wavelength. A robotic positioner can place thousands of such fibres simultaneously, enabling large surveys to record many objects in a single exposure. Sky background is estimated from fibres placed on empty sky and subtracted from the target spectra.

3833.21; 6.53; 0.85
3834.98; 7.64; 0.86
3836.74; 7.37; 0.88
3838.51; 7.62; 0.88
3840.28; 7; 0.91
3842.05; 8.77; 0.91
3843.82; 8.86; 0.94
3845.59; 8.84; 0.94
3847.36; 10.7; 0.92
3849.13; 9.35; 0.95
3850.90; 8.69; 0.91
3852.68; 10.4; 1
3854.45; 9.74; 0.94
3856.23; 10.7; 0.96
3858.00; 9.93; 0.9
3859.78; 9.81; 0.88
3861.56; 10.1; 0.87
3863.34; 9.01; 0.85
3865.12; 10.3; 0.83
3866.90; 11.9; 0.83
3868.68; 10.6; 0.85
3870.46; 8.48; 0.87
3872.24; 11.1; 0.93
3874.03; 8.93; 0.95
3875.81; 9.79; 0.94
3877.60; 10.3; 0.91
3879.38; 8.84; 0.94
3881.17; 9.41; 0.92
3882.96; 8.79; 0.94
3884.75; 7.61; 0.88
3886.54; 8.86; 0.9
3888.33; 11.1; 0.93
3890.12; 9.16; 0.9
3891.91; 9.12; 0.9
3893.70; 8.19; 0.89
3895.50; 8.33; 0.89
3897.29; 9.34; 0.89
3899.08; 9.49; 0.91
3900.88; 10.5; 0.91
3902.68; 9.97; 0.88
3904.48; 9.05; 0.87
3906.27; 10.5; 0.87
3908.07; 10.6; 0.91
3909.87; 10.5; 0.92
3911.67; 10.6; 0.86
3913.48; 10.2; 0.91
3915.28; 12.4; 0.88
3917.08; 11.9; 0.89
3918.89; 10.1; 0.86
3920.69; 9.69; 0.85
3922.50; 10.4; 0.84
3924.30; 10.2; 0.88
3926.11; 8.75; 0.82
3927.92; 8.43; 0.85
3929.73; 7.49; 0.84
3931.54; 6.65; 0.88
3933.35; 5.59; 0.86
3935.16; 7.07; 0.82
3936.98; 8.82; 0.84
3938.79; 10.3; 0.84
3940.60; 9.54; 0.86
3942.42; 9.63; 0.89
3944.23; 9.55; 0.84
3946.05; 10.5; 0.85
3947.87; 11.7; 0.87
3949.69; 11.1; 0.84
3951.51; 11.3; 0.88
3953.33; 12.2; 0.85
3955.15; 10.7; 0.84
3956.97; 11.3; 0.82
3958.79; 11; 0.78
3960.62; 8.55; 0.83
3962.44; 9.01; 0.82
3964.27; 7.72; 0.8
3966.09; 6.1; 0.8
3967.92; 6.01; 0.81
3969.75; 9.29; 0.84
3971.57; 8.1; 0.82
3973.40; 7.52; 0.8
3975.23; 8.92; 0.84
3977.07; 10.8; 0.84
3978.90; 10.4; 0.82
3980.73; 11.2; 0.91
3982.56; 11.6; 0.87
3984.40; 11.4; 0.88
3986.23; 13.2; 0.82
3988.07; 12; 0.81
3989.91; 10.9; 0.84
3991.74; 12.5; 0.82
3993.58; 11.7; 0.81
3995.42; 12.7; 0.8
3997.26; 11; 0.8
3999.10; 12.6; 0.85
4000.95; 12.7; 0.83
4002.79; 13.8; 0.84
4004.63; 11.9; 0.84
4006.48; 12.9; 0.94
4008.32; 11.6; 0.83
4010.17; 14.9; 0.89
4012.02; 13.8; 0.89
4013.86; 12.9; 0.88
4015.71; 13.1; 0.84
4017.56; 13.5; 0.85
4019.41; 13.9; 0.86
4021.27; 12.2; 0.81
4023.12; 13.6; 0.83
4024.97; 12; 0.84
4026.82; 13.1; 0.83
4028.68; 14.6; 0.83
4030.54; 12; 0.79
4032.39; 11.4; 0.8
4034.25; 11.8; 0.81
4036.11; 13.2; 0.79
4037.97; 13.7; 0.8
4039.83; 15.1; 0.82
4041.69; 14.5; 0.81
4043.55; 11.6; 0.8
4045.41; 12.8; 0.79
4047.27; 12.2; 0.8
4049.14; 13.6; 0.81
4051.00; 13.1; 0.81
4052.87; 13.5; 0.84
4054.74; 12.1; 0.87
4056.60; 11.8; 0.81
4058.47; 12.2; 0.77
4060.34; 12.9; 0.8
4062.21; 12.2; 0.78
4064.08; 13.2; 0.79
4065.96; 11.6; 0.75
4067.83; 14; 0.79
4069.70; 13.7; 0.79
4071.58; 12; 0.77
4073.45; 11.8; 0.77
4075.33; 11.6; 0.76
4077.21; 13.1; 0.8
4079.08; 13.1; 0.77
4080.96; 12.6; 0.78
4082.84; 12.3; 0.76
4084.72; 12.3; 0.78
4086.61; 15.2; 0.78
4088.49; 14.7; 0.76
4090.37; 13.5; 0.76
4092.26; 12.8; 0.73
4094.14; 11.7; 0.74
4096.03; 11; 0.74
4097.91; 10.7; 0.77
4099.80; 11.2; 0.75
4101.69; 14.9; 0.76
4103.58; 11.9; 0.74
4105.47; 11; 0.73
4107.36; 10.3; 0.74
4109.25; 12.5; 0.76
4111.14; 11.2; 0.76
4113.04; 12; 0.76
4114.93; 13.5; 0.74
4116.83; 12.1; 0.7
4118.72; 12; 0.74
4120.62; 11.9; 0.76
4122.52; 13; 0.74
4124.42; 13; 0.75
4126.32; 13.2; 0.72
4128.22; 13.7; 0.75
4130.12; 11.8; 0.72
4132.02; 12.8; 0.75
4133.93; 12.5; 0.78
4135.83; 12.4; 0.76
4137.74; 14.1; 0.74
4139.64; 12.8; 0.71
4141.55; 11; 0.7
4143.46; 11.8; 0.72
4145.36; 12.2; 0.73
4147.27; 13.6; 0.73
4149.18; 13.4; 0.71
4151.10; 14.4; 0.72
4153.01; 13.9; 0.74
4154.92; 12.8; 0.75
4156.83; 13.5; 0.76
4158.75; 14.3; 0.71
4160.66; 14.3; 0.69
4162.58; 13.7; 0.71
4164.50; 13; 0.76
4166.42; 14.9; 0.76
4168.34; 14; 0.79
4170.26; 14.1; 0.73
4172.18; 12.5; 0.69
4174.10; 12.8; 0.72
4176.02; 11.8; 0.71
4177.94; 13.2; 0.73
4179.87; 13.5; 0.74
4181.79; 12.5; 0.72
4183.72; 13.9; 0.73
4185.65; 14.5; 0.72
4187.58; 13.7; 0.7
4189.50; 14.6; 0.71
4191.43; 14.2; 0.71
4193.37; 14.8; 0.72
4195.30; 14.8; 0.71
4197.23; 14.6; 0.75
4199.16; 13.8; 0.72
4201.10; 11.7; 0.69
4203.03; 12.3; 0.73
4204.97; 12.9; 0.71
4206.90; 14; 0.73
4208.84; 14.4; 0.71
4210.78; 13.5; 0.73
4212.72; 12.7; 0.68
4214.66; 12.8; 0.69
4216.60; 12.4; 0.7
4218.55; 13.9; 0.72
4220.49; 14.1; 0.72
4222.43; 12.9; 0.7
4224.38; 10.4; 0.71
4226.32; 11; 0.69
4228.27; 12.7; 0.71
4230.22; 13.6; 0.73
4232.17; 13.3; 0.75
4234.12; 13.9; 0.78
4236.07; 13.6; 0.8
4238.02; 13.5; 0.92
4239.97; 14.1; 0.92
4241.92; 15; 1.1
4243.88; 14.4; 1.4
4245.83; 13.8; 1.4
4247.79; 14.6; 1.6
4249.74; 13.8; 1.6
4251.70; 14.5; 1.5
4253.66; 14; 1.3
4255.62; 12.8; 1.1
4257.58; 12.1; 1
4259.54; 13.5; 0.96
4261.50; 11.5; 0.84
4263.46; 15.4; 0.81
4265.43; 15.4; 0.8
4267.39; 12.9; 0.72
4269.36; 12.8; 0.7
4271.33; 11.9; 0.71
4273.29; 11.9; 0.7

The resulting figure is 1.4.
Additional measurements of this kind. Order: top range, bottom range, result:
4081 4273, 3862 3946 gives 1.58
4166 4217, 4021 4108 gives 1.13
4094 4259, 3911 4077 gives 1.26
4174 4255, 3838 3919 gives 1.64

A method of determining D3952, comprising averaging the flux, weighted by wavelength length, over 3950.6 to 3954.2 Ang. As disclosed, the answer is 11.7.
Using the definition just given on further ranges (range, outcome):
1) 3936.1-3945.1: 9.58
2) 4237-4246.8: 14.2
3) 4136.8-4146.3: 12.4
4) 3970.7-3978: 8.83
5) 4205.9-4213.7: 13.7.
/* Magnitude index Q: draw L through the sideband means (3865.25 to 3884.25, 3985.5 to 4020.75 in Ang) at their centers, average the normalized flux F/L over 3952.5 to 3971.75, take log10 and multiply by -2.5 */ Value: 0.28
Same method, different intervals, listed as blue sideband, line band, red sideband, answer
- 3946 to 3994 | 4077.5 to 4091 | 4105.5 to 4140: -0.13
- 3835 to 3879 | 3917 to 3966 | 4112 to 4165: 0.11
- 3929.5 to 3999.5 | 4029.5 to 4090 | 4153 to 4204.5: -0.11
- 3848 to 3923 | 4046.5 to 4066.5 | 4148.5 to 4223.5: -0.06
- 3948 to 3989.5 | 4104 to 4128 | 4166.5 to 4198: 0.04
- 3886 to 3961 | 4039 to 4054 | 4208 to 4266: -0.18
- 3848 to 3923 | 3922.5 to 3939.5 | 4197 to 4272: 0.24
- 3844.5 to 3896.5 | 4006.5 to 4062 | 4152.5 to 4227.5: -0.13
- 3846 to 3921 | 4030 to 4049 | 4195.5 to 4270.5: -0.13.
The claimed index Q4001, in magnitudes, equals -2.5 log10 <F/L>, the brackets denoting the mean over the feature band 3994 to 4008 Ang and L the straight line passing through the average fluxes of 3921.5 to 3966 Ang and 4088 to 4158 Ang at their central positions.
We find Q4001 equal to -0.19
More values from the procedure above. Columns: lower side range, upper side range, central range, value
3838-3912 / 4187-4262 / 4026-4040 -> -0.15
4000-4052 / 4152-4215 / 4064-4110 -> 0.06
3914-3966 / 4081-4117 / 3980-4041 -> -0.17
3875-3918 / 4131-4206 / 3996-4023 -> -0.15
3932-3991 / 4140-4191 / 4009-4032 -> -0.22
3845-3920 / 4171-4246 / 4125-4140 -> -0.03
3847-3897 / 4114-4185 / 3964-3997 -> 0.08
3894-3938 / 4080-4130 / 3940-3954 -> -0.08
